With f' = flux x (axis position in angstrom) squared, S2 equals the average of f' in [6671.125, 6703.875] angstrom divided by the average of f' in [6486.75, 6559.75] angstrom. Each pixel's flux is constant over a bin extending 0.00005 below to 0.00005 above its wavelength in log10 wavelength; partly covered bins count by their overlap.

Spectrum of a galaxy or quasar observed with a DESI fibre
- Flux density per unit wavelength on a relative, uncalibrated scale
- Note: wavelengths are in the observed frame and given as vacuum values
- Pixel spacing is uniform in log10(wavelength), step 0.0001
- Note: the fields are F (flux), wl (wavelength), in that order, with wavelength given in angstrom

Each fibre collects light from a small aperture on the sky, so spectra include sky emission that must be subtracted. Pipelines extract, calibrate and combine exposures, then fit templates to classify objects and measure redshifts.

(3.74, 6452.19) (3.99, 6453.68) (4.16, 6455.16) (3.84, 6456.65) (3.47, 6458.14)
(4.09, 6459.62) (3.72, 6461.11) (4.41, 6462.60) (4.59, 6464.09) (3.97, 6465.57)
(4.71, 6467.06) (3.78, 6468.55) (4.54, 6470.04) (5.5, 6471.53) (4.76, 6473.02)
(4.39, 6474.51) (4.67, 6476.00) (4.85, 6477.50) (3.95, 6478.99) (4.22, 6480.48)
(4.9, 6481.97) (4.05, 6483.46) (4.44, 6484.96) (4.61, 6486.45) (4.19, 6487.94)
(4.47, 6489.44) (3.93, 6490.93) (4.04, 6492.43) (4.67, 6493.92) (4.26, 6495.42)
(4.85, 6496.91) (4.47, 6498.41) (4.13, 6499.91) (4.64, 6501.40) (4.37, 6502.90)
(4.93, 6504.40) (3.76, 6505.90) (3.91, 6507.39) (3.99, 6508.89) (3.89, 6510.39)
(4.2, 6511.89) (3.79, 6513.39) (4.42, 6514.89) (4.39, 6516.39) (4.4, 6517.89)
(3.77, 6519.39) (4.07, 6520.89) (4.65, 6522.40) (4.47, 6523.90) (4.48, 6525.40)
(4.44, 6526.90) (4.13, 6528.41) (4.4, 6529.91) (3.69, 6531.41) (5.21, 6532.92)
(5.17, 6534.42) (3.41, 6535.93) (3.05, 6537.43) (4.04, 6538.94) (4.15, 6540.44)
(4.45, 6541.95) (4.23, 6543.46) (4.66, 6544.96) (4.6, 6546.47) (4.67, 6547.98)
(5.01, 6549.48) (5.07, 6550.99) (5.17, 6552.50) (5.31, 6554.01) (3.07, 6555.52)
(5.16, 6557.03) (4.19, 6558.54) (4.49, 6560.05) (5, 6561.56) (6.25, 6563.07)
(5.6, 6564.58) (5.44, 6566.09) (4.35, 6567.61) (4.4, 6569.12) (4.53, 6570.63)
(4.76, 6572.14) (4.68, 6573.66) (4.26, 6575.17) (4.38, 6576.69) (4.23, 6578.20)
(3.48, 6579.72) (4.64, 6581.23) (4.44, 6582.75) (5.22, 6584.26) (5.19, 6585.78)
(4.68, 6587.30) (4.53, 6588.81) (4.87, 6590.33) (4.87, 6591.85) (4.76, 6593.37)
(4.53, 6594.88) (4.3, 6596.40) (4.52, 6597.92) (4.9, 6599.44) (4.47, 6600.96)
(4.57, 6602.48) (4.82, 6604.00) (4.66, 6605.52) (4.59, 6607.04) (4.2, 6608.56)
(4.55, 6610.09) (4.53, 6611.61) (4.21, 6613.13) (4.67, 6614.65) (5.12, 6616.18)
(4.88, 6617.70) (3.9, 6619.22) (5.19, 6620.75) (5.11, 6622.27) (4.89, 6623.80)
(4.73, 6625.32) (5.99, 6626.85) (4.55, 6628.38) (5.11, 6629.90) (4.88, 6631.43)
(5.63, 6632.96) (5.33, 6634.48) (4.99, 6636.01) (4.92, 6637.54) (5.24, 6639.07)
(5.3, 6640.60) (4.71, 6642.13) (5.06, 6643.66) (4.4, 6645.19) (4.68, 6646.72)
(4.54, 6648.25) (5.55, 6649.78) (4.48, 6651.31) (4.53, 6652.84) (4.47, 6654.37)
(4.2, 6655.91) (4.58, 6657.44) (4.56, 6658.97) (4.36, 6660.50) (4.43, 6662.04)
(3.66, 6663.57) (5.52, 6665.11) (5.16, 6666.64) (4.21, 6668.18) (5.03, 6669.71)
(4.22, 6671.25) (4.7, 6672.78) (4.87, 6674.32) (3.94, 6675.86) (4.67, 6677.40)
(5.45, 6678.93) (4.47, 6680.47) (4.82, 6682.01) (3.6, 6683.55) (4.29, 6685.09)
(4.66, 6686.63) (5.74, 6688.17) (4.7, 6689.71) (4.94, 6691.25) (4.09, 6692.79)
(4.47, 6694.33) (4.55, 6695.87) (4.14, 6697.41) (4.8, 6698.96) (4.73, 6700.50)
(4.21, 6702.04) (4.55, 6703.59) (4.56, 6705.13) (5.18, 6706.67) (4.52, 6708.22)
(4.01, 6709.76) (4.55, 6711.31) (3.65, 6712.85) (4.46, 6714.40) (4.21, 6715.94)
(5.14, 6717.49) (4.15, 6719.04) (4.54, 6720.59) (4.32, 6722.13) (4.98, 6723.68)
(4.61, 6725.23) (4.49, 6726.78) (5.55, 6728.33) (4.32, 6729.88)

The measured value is 1.11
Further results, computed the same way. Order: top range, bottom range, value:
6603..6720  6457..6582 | 1.10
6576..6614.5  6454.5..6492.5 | 1.10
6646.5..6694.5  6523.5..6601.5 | 1.04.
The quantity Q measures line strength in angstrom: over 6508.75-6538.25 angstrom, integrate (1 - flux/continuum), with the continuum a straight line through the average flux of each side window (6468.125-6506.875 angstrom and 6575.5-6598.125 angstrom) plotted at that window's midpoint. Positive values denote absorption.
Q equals 1.9 angstrom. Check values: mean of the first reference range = 4.44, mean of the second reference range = 4.57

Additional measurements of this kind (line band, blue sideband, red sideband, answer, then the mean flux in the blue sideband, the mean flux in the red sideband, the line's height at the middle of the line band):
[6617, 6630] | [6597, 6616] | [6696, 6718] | -1.0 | 4.57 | 4.47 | 4.55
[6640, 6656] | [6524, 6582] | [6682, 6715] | -0.8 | 4.53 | 4.5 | 4.51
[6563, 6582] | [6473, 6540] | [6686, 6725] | -1.1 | 4.29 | 4.55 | 4.38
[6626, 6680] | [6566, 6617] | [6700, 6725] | -3.1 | 4.59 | 4.49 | 4.54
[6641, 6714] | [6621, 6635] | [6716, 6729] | 4.7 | 5.14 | 4.69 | 4.9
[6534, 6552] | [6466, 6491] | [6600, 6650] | 1.0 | 4.48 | 4.84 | 4.64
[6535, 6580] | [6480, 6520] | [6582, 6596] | 0.5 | 4.29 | 4.78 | 4.6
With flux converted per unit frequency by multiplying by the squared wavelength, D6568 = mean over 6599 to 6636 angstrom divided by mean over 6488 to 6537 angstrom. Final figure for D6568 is 1.16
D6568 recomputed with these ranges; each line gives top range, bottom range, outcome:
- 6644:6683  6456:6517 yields 1.13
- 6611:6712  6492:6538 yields 1.15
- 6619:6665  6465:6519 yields 1.16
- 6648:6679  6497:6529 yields 1.13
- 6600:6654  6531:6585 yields 1.08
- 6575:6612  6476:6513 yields 1.09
